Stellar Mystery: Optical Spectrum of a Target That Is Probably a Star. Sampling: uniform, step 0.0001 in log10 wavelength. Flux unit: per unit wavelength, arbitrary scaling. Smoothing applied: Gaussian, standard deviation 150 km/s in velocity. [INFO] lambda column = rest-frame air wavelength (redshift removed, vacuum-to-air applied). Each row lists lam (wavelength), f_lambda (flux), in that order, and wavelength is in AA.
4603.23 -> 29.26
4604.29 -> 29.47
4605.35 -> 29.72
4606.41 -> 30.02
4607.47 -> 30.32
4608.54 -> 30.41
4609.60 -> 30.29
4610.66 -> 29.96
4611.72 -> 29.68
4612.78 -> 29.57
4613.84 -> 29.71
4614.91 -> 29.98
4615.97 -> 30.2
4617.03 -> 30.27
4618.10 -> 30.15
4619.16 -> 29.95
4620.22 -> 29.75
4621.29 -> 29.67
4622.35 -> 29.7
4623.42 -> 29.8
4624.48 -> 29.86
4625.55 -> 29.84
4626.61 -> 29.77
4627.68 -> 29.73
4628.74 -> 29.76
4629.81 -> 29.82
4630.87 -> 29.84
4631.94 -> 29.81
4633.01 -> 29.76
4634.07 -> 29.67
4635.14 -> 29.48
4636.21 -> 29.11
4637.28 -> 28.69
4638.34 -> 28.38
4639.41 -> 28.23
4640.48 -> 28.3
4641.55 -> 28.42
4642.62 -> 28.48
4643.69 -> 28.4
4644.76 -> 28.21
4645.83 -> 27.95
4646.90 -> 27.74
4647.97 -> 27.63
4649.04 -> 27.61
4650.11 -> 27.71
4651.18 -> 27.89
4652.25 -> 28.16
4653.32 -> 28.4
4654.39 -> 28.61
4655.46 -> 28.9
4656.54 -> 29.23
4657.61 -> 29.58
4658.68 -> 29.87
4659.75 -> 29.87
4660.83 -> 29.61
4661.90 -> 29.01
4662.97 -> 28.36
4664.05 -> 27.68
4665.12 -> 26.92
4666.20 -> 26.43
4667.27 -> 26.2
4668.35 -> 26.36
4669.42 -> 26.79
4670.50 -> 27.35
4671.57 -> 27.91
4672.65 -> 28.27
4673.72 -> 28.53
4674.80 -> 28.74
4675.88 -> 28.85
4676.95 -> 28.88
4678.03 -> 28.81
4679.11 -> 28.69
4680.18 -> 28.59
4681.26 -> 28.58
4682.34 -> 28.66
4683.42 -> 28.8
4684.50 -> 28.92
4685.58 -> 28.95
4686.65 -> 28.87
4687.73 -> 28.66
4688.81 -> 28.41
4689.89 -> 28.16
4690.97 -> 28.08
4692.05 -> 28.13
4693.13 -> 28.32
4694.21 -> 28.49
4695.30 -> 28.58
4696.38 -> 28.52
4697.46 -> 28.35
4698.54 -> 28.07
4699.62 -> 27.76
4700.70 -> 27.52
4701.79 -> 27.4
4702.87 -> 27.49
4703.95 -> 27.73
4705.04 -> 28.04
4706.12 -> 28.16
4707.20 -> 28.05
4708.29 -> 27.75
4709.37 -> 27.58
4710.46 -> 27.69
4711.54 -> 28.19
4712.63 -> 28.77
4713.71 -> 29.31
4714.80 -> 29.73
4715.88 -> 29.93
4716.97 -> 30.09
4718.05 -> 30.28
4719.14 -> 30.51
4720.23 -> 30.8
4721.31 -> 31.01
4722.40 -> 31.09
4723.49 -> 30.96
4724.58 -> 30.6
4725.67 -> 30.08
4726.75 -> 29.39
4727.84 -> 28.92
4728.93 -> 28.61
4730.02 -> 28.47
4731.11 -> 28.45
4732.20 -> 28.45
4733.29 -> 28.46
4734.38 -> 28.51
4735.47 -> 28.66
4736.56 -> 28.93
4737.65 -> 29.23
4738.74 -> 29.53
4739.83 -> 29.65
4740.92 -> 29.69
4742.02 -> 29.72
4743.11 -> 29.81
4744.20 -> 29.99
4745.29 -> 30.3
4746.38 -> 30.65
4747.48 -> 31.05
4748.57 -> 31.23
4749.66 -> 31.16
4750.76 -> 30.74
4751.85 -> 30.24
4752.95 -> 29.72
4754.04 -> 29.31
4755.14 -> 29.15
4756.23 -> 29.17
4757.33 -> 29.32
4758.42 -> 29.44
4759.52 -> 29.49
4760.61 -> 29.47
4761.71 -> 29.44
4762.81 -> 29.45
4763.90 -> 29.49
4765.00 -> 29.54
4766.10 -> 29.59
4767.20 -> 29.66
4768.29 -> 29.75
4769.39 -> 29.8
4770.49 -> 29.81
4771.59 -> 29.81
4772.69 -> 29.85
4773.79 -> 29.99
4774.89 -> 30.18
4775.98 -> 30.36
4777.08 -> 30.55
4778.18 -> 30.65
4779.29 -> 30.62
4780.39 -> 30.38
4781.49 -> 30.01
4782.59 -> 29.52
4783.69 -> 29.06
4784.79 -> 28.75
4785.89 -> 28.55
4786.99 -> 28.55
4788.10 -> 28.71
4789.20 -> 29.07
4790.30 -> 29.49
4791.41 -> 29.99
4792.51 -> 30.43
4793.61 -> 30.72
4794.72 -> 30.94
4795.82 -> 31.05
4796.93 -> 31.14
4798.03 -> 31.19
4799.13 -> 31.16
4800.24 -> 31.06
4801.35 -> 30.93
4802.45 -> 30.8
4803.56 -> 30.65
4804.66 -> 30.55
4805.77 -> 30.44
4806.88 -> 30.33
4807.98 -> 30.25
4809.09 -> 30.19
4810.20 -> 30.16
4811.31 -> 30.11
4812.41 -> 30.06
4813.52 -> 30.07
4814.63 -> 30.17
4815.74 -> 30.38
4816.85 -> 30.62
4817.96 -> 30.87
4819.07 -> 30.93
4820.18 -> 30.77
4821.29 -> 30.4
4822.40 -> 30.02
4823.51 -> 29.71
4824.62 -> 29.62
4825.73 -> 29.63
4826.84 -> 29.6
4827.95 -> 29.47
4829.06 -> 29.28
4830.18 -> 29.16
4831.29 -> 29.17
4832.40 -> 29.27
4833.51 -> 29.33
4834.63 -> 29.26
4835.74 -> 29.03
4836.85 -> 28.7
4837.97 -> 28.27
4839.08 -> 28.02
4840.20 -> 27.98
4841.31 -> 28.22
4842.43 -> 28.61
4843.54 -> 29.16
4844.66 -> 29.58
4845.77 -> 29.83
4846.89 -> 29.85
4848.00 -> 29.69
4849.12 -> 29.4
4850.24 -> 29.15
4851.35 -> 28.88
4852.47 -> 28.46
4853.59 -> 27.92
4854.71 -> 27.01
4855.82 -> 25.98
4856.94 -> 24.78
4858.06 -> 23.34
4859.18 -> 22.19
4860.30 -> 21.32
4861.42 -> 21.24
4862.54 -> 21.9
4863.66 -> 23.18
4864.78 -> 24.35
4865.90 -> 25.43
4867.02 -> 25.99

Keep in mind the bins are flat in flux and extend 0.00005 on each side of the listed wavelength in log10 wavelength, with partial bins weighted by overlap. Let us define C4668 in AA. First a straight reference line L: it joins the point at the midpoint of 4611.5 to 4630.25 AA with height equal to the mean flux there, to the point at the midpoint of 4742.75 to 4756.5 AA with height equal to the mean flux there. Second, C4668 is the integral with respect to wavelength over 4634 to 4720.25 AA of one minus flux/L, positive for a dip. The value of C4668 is 4.6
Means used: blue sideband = 29.8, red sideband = 30.2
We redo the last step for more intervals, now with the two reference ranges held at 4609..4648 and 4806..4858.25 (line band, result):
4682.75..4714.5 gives 1.15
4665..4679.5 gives 0.76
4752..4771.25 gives -0.17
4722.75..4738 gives 0.07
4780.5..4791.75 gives 0.02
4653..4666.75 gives 0.32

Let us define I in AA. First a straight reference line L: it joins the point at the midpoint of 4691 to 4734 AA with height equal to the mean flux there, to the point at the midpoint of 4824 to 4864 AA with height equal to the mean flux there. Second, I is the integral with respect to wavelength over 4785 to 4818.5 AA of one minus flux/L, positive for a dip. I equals -2.7 AA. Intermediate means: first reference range 28.9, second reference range 27.7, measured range 30.3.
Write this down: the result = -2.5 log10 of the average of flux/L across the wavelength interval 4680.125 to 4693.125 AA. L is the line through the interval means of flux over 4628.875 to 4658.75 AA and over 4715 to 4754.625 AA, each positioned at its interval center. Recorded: 0.03 mag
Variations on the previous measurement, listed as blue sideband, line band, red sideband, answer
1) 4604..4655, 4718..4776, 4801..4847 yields -0.01 mag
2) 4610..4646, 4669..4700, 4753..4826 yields 0.05 mag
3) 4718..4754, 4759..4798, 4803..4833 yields 0.00 mag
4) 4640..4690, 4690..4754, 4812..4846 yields -0.02 mag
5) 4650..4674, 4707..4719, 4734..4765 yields 0.01 mag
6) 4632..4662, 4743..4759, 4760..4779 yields -0.02 mag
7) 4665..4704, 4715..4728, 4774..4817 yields -0.06 mag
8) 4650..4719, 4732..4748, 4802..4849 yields -0.02 mag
